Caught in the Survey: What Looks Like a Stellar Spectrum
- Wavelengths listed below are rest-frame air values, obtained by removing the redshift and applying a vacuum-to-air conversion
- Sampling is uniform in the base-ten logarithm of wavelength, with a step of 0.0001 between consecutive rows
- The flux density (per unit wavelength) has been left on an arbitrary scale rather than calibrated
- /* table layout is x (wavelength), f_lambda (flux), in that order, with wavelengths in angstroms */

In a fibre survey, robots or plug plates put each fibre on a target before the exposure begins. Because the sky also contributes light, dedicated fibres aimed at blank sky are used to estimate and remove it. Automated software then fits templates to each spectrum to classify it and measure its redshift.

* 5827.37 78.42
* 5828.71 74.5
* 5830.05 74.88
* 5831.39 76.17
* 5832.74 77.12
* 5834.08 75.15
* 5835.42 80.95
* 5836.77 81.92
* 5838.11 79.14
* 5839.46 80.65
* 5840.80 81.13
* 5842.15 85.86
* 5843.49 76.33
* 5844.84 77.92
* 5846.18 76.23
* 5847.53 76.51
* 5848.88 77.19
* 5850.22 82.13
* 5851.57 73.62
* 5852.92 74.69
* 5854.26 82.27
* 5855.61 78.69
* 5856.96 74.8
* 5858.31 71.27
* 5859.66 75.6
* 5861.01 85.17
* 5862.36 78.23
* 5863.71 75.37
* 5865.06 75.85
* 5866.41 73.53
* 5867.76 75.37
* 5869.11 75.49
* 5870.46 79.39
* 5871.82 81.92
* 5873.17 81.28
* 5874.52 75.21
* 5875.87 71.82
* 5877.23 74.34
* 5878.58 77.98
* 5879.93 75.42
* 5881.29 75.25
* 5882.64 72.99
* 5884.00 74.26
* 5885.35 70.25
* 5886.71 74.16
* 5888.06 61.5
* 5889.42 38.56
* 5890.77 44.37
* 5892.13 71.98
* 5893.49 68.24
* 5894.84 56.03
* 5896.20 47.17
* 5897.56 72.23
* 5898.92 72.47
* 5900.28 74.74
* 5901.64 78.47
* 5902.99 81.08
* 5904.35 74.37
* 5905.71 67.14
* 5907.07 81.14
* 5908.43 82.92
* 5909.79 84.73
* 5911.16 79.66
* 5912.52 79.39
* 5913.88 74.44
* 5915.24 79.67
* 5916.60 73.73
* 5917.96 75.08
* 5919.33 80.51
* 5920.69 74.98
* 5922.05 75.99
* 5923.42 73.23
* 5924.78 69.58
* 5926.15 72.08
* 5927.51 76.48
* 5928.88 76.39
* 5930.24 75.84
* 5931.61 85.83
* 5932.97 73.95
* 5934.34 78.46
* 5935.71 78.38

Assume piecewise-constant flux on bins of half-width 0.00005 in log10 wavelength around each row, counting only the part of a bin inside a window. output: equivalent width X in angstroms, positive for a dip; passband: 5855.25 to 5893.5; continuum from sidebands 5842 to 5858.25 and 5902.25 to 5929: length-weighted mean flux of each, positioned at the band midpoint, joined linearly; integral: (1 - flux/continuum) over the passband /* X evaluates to 2.2 angstroms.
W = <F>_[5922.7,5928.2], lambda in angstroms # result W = 72.8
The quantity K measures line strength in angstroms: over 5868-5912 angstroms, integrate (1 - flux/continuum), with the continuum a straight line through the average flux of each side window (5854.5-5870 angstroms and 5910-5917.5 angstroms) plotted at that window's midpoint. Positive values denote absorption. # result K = 3.1 angstroms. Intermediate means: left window 76.5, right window 77.8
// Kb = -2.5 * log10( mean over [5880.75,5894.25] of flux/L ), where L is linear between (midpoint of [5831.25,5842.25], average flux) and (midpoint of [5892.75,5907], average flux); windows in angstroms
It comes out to 0.11 mag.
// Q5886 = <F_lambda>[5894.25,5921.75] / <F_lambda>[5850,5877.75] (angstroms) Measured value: 1.0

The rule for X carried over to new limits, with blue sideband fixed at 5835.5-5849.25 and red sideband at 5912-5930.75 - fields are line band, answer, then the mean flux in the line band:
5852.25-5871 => 0.38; 76.8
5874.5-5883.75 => 0.35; 74.6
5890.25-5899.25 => 1.77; 61.6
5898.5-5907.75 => 0.08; 75.8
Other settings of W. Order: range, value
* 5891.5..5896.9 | 60.8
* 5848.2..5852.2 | 77.7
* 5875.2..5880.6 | 74.9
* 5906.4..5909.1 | 82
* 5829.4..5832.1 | 75.4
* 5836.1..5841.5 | 80.7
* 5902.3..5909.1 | 77.4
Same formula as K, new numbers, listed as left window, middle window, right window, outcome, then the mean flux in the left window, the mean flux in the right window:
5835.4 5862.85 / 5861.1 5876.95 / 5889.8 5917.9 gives -0.17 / 78.5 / 71.9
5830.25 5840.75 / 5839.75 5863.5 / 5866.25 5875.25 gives 0.04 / 78.7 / 77.7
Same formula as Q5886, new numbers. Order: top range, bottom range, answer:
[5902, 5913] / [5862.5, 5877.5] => 1.03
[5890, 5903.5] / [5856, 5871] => 0.87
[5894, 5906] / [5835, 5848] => 0.87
